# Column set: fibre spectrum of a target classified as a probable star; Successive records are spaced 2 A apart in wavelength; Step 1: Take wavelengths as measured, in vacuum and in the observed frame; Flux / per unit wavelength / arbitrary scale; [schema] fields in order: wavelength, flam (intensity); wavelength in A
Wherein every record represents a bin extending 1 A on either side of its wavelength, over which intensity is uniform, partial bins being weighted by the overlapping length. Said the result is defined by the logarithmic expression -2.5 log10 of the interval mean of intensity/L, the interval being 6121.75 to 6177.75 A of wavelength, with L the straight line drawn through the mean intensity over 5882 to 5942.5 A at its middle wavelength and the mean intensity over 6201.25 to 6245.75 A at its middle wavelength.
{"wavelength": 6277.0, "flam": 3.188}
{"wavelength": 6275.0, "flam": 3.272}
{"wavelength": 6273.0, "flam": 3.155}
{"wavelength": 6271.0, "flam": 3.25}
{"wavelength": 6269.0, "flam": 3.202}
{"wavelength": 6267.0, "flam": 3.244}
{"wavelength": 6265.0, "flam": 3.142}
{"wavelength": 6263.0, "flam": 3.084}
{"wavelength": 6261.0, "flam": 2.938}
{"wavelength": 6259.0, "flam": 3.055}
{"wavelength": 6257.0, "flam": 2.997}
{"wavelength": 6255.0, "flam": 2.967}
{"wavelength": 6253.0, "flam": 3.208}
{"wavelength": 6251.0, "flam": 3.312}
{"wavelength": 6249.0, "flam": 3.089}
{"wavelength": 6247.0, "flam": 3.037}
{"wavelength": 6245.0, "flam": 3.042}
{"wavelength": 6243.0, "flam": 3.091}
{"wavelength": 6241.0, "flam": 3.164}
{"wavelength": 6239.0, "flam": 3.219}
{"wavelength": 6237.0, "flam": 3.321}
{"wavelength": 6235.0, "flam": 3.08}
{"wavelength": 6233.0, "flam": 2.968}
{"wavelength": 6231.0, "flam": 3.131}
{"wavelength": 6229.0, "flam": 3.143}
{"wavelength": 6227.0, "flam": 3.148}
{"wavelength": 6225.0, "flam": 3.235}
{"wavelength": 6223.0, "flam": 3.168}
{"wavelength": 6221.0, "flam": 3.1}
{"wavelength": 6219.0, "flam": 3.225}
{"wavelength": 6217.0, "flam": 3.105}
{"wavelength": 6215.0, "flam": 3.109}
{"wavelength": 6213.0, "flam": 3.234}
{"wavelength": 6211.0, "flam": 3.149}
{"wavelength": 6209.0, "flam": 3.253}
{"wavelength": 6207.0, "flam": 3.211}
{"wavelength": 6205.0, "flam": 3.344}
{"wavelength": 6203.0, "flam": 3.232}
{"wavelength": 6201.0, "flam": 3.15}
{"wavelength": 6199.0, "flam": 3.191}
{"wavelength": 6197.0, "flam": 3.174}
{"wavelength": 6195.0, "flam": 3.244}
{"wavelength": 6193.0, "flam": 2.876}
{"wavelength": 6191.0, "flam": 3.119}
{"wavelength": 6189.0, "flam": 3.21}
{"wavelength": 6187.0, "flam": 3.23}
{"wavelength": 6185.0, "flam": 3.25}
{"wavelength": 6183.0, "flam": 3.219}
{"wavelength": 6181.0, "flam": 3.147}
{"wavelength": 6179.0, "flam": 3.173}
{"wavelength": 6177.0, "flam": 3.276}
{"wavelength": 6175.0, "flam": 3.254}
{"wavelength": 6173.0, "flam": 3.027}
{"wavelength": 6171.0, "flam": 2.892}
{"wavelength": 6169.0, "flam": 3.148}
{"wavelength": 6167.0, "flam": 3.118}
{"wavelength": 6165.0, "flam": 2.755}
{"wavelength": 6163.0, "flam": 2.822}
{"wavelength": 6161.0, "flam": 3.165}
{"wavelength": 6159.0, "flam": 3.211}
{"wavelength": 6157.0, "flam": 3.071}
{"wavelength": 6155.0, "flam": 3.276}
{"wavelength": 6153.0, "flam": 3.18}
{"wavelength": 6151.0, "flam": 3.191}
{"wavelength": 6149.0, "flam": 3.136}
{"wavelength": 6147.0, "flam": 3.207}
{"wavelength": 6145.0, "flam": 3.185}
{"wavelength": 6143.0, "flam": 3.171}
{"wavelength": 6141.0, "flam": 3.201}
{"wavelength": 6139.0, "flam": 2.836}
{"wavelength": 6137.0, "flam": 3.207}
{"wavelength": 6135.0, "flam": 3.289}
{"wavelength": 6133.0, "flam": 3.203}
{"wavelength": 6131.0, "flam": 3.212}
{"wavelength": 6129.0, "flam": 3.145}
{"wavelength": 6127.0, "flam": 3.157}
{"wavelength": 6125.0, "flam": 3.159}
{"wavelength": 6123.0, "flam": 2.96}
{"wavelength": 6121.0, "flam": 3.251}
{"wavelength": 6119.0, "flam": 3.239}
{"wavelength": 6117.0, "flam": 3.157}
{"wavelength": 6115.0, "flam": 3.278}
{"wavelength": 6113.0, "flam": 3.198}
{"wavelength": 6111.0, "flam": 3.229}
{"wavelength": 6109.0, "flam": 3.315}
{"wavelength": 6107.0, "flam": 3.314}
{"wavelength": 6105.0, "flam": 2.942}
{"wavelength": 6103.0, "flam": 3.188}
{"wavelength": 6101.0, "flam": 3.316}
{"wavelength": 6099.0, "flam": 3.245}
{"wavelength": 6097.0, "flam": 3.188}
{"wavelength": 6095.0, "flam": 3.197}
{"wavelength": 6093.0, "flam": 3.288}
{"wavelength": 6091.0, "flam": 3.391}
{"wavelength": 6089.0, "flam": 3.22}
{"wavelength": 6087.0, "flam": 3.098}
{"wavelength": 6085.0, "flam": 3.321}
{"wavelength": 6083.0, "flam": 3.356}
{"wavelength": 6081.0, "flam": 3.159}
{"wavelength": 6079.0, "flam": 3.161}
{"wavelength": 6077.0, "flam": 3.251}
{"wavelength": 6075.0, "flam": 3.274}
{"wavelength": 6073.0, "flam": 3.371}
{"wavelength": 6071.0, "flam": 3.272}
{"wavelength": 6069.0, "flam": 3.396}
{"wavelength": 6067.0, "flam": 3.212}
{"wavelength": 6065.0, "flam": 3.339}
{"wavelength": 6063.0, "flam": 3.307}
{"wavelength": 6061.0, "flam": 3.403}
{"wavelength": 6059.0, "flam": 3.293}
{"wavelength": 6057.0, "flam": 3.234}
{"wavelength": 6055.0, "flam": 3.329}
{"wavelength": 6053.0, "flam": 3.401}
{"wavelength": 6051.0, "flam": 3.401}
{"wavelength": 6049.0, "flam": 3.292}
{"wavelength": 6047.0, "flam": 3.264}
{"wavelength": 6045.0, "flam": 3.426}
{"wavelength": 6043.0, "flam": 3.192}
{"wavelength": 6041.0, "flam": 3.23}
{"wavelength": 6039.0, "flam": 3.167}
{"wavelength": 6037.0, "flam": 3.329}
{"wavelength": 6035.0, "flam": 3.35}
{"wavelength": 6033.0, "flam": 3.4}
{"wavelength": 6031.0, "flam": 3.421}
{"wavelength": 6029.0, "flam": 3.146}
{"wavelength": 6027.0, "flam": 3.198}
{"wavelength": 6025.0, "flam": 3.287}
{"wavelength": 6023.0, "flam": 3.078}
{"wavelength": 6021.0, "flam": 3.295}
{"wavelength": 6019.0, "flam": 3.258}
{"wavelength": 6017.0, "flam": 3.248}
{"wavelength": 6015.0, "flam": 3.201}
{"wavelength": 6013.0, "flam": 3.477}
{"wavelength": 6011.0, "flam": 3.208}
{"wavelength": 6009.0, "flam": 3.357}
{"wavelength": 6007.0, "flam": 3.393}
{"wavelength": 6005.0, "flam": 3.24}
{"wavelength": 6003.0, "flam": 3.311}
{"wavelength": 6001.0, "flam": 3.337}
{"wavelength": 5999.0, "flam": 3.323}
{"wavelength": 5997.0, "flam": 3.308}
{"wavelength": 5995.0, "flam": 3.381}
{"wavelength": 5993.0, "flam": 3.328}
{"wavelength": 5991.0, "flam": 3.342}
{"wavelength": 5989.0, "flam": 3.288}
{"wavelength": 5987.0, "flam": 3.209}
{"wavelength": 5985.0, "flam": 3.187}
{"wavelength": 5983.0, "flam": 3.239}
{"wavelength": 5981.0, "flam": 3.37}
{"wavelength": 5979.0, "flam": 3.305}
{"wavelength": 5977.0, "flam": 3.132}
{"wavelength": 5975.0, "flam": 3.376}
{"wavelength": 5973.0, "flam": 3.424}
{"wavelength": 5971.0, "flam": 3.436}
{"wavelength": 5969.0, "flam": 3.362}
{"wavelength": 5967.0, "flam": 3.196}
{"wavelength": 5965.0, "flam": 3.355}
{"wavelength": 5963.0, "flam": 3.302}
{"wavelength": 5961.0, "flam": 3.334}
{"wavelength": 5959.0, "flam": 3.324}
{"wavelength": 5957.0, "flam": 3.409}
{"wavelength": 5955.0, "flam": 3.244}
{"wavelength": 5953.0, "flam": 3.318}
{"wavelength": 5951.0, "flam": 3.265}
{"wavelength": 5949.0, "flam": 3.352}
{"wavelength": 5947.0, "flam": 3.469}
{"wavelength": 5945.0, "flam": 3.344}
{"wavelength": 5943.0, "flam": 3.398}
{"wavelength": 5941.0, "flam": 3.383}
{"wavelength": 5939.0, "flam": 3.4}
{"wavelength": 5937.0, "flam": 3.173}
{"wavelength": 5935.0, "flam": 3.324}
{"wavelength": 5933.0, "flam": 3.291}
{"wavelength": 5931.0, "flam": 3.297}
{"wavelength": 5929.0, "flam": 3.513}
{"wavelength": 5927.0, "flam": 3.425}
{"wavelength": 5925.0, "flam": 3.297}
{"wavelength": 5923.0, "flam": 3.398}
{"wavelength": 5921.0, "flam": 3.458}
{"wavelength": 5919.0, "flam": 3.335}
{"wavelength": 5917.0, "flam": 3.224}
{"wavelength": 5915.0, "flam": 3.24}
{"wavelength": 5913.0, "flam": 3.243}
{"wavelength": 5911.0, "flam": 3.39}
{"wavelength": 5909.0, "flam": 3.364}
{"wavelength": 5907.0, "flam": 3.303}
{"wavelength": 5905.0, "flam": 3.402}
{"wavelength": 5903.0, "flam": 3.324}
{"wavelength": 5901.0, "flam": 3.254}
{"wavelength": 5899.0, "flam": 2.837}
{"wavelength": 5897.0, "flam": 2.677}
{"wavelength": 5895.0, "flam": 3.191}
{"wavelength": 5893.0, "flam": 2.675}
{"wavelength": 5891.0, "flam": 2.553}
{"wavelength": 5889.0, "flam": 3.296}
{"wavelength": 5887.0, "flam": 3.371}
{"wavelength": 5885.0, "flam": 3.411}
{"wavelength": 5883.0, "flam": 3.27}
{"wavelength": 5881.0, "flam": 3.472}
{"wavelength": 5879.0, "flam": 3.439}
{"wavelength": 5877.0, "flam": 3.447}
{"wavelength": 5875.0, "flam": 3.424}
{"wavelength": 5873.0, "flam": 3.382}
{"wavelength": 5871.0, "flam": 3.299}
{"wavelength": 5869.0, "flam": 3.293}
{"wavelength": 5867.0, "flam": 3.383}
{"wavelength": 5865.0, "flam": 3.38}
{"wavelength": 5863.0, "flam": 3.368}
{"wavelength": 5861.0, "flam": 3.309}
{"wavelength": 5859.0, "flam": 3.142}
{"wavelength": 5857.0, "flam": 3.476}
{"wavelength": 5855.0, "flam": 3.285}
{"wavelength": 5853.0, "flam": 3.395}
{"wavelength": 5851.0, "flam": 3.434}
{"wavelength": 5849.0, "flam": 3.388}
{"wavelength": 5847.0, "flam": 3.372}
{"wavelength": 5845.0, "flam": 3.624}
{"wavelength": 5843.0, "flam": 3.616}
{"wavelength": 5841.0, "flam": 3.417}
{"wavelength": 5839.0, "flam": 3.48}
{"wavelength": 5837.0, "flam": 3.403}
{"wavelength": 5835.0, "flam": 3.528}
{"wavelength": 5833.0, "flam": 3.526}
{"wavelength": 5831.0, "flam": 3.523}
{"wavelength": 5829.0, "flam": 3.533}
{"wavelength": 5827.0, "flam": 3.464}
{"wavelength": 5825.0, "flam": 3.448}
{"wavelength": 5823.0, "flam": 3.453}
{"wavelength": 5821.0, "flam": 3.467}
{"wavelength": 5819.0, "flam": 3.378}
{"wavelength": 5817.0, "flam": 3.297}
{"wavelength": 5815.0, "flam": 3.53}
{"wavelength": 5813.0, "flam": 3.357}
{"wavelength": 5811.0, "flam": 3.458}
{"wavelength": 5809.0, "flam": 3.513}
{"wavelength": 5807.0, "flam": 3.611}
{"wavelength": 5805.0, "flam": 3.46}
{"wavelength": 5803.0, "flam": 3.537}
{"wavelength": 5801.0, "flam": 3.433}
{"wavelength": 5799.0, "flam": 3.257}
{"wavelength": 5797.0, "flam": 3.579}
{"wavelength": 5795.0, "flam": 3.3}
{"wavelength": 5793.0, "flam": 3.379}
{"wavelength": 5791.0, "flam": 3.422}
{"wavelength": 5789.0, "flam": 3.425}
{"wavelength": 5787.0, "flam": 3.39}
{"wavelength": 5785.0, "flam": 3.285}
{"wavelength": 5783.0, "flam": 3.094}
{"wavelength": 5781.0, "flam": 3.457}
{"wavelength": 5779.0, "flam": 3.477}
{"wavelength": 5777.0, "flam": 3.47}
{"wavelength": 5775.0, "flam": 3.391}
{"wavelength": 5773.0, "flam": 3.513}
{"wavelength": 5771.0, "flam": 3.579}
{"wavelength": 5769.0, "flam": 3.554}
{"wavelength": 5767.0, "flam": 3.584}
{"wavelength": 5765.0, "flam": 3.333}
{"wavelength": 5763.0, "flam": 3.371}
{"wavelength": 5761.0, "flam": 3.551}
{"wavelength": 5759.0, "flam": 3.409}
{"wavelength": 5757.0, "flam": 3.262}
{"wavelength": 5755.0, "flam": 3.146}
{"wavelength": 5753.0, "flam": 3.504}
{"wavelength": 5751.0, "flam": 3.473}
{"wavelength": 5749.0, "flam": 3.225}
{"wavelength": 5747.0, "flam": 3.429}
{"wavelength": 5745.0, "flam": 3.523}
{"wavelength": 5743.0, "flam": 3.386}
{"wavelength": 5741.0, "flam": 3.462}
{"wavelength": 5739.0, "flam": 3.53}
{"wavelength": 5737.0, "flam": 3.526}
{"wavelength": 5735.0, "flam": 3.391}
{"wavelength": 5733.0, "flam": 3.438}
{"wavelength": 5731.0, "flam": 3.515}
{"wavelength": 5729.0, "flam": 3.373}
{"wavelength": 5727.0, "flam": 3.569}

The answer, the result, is 0.02 mag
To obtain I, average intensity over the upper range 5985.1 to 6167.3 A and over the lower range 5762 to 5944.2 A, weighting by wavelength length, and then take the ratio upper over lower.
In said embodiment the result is 0.96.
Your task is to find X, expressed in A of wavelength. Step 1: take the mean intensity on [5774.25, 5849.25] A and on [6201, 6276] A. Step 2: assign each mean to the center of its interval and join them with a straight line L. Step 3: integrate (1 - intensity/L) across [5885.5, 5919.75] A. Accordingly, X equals 2.2 A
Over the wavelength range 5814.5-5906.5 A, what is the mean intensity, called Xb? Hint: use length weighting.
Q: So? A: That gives 3.34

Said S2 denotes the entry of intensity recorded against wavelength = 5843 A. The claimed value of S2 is 3.616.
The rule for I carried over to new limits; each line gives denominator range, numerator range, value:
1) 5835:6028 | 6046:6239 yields 0.96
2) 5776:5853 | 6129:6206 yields 0.91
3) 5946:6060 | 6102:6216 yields 0.96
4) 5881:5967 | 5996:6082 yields 1.01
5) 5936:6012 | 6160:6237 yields 0.95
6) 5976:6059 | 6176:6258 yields 0.96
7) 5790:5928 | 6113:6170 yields 0.94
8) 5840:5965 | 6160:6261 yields 0.95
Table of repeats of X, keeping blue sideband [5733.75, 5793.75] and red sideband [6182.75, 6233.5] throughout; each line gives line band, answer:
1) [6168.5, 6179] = 0.2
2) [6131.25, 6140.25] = 0.2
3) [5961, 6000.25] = -0.1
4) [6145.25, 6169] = 0.7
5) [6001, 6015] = -0.2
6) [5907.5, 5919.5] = 0.1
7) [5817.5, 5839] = -0.5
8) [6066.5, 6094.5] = -0.2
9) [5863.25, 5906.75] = 1.6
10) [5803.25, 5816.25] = -0.4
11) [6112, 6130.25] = 0.3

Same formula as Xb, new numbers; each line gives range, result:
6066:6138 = 3.23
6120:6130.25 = 3.14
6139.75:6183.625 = 3.13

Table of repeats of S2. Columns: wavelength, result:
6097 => 3.188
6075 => 3.274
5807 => 3.611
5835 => 3.528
